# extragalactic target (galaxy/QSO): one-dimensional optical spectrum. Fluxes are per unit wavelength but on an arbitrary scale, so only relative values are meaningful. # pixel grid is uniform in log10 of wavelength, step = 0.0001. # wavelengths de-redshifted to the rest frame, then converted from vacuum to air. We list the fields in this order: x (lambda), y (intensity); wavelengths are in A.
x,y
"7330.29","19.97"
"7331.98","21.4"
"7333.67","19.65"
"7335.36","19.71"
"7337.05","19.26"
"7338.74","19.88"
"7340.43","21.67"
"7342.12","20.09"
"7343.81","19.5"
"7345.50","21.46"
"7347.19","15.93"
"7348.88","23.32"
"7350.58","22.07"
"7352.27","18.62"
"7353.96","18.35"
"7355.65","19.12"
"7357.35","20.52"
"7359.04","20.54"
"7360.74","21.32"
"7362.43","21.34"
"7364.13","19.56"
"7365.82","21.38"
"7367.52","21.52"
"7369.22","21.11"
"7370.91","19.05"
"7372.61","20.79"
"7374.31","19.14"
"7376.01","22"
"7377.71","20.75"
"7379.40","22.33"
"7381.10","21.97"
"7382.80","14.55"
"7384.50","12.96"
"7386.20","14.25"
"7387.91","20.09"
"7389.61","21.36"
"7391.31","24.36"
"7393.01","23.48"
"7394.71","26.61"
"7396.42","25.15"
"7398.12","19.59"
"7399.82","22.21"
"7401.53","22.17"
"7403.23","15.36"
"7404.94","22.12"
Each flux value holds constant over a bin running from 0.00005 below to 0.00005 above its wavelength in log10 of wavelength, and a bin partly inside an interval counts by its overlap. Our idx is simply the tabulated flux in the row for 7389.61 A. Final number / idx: 21.36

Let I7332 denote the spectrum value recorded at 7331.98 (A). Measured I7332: 21.4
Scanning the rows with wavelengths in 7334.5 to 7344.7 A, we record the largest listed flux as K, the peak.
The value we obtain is 21.67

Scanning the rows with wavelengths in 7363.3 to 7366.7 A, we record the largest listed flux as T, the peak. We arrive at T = 21.38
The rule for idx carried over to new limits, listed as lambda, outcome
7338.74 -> 19.88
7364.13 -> 19.56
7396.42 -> 25.15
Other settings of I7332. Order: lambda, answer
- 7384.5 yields 12.96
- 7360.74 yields 21.32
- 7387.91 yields 20.09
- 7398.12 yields 19.59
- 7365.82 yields 21.38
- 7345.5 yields 21.46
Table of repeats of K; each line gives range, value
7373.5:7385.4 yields 22.33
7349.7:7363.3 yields 22.07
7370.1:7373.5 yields 20.79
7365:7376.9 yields 22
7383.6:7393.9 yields 24.36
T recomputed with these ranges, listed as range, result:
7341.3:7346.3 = 21.46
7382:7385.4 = 14.55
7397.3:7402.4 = 22.21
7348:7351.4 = 23.32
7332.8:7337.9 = 19.71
